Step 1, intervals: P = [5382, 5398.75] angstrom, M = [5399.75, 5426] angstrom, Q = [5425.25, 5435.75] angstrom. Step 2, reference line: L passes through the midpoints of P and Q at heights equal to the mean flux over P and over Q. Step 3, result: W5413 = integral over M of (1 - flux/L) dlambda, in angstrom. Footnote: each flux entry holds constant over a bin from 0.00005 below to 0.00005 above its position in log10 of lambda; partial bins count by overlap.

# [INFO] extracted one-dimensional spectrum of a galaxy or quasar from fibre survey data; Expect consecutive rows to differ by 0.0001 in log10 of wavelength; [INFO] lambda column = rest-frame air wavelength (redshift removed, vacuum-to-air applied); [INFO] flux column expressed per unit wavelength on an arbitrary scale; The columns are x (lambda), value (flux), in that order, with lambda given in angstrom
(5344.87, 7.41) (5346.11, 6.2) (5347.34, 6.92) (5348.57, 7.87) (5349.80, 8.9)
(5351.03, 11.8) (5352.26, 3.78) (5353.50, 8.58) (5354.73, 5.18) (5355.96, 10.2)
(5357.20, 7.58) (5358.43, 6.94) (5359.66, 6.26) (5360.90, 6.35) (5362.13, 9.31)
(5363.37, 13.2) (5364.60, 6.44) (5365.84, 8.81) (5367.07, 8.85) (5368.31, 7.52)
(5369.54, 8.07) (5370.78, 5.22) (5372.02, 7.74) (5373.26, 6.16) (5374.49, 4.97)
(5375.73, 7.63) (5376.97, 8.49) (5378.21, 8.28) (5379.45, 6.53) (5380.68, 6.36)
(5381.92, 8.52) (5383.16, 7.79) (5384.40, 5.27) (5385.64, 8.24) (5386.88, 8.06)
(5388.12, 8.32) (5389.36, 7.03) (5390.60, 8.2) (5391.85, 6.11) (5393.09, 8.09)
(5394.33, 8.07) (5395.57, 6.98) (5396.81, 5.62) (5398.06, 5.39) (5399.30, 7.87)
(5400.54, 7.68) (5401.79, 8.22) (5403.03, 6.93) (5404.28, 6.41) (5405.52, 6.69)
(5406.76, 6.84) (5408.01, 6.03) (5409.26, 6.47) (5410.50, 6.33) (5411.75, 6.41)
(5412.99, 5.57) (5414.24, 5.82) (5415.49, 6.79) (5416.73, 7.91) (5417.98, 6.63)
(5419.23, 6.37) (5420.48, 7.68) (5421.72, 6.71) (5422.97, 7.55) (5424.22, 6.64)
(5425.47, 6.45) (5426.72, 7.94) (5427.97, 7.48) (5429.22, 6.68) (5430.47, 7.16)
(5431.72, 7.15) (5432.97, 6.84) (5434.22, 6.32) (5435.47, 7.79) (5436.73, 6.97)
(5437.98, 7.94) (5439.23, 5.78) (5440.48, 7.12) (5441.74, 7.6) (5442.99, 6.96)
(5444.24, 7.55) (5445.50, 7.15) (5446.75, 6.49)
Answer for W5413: 1.4 angstrom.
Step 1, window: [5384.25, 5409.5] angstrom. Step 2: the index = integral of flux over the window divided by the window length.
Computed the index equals 7.11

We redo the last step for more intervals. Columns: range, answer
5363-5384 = 7.59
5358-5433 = 7.18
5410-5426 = 6.69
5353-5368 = 8.13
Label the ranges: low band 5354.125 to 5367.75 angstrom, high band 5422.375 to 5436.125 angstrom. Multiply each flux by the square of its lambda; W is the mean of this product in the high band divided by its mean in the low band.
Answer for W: 0.90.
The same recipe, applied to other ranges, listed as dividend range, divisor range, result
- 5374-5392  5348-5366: 0.92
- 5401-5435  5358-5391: 0.92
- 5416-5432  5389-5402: 1.00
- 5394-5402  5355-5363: 0.91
